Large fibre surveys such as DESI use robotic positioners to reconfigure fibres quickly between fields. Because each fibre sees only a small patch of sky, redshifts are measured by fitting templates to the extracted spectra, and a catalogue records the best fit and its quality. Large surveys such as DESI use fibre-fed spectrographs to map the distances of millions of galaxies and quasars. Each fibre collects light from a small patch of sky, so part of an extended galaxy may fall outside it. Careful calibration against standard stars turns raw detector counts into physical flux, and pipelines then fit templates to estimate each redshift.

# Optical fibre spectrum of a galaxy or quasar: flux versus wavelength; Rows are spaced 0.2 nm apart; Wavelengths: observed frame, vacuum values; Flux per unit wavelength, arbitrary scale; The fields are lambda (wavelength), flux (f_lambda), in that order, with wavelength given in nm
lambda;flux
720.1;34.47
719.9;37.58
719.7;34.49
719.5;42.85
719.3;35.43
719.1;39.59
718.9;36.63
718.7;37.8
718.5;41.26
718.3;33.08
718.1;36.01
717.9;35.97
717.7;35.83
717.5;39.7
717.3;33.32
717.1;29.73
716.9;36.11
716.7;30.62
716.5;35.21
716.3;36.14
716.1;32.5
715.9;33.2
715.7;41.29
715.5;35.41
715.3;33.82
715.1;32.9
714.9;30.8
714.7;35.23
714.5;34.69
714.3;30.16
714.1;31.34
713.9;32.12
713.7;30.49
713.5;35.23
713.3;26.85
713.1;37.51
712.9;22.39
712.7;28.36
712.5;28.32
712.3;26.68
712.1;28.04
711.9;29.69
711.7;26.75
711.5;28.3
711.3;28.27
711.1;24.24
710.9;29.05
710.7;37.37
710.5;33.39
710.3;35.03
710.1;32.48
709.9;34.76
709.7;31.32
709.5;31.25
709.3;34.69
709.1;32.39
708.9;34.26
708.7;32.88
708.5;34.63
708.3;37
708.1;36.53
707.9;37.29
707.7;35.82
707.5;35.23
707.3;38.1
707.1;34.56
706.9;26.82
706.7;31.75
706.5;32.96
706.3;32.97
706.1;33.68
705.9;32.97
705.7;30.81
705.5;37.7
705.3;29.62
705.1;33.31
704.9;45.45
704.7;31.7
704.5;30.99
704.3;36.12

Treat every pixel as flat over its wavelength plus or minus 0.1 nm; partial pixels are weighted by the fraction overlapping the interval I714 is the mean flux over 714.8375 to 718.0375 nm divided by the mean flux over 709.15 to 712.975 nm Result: 1.1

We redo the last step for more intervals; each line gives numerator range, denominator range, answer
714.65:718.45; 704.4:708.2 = 1.02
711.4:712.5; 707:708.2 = 0.77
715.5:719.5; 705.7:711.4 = 1.08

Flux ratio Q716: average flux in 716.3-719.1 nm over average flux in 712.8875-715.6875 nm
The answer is 1.09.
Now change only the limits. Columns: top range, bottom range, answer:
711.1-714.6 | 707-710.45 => 0.85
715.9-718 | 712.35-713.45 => 1.19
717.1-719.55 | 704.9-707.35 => 1.11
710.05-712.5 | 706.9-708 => 0.84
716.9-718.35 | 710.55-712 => 1.20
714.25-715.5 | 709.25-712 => 1.07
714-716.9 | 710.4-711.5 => 1.12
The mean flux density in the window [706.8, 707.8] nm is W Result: 34.1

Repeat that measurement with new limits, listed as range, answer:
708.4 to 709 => 33.9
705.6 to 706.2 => 32.5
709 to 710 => 32.9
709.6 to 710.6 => 33.4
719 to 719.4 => 37.5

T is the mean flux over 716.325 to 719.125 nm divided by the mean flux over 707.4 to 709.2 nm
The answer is 1.02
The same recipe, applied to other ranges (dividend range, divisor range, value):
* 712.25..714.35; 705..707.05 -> 0.93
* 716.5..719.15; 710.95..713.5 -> 1.26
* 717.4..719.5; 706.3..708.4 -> 1.08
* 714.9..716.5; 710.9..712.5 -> 1.26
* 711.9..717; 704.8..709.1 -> 0.93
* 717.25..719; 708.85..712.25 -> 1.18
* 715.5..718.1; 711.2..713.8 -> 1.21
